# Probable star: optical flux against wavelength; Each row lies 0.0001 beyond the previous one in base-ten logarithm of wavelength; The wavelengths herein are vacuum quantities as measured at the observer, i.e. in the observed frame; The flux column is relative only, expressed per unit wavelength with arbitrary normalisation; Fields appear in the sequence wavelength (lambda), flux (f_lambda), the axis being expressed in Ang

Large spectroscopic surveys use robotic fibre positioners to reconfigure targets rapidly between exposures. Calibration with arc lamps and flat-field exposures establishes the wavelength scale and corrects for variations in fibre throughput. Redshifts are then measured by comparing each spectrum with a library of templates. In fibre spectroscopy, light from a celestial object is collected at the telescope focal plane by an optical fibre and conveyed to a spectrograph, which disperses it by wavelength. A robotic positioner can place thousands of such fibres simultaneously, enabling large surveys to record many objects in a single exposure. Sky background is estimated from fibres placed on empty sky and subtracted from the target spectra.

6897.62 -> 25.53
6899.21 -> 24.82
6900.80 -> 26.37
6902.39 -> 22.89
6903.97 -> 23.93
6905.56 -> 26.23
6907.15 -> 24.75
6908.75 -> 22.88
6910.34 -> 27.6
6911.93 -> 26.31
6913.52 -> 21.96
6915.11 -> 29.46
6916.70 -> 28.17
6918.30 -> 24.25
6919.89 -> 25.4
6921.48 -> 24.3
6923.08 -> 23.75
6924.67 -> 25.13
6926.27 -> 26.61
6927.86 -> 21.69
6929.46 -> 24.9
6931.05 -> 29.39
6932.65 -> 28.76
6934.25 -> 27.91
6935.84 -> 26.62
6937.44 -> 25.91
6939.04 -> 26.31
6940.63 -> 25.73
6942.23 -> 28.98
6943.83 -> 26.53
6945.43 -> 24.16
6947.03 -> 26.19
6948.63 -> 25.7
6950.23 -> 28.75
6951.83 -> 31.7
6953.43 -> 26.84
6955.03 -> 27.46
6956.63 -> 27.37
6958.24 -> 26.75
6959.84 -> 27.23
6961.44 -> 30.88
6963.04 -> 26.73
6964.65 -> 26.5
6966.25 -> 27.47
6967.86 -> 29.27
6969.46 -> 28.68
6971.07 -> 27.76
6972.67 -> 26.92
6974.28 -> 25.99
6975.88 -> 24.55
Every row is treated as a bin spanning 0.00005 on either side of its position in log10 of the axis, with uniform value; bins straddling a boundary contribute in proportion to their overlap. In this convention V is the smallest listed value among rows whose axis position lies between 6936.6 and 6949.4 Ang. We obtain 24.16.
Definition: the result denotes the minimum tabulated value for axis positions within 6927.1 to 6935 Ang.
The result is 21.69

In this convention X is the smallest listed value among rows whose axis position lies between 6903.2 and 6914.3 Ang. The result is 21.96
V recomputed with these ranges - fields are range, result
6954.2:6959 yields 26.75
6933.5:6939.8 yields 25.91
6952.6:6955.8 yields 26.84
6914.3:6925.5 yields 23.75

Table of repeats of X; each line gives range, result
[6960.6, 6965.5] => 26.5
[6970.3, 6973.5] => 26.92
